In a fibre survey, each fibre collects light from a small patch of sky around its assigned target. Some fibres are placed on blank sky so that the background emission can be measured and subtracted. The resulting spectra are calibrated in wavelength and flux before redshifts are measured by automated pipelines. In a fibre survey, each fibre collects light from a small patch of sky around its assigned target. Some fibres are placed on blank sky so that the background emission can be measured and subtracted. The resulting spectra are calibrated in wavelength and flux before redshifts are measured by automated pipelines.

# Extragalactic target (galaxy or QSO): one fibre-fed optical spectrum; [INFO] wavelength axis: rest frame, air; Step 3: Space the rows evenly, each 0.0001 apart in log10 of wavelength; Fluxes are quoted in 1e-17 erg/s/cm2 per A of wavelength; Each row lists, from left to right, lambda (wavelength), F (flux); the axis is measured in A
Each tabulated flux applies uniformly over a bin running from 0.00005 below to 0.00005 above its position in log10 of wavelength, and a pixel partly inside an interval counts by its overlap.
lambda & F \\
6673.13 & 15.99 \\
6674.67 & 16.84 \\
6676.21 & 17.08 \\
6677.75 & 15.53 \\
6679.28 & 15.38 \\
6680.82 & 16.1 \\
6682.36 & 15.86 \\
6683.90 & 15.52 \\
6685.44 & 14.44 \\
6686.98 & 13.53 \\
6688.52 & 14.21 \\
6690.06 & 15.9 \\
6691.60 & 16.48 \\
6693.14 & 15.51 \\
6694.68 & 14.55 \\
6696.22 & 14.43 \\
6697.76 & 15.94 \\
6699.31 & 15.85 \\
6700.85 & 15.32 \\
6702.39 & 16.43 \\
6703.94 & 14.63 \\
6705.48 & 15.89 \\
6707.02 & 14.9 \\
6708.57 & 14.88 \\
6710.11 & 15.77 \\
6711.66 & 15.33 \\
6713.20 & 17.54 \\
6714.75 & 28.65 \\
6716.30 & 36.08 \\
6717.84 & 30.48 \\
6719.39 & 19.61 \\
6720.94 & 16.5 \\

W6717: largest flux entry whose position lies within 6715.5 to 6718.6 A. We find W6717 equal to 36.08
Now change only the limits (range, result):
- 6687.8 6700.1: 16.48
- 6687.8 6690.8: 15.9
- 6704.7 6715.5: 28.65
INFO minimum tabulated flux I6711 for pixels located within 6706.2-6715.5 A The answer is 14.88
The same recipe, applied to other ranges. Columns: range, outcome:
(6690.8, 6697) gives 14.43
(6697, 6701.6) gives 15.32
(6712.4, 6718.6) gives 17.54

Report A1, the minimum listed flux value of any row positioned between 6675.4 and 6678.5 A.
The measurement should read 15.53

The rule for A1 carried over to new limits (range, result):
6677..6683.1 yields 15.38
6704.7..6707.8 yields 14.9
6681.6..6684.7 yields 15.52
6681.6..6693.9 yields 13.53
